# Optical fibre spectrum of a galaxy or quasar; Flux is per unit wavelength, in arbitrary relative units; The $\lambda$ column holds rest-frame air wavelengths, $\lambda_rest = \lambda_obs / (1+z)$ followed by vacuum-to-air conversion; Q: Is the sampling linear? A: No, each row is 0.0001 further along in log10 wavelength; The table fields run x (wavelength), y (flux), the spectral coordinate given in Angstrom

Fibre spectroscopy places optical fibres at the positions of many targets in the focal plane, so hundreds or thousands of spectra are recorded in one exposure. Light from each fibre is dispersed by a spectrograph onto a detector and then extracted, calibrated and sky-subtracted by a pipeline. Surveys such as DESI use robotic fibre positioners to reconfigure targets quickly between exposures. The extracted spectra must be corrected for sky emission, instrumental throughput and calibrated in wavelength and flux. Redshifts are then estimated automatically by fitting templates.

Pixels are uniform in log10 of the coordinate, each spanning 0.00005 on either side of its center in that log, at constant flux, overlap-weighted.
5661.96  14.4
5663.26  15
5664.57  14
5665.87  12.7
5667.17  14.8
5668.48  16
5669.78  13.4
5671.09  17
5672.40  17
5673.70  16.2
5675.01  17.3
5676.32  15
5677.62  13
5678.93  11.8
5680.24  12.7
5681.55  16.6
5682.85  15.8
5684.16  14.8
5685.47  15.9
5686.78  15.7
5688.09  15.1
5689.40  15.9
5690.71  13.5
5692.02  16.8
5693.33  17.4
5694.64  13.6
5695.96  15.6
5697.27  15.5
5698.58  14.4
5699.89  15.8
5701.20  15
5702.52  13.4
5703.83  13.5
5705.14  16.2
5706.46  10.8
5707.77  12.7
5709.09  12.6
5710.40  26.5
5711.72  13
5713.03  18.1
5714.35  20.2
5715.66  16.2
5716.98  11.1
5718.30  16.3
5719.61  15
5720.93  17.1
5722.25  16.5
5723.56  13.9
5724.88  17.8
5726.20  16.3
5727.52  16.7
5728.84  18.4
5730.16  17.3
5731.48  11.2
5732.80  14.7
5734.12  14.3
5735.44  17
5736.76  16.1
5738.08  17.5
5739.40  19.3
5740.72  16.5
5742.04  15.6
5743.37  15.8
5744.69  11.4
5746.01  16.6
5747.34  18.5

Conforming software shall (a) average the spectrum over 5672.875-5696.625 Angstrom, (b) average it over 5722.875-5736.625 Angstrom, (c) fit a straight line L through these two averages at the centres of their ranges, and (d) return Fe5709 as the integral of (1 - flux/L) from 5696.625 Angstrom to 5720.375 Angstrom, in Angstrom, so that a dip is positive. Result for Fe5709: 0.2 Angstrom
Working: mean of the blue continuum 15.2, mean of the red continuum 15.8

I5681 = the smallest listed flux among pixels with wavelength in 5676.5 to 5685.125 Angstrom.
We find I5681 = 11.8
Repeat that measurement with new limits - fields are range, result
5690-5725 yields 10.8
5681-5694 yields 13.5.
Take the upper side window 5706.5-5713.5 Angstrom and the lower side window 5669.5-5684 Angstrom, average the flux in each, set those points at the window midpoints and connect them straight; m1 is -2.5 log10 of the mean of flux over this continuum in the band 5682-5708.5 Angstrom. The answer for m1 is 0.05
